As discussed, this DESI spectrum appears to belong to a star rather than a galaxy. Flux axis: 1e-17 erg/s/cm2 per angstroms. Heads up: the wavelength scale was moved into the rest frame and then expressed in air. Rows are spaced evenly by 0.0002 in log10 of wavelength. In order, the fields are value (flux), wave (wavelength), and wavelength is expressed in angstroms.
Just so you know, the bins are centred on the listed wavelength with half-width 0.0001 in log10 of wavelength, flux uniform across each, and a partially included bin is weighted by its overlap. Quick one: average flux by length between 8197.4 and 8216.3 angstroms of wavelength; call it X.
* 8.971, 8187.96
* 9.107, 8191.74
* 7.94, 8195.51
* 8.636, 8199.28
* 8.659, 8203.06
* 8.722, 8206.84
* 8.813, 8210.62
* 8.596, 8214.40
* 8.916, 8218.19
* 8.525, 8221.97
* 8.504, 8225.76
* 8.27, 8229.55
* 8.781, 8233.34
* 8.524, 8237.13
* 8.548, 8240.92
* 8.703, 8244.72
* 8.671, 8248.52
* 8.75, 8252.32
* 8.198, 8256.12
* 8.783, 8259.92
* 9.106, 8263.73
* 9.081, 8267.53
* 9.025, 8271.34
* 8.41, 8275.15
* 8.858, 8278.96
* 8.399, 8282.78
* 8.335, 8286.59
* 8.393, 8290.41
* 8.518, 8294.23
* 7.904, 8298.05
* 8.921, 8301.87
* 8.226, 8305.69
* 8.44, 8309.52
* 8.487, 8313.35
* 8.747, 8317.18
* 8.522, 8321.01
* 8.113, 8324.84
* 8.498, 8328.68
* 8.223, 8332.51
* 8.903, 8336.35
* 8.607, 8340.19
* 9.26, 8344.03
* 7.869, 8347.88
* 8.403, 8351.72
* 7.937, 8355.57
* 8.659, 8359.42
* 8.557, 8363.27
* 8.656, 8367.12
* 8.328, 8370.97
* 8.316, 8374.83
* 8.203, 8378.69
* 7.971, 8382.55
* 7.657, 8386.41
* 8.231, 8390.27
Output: 8.68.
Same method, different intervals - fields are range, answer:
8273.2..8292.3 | 8.48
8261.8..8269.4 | 9.09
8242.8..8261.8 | 8.62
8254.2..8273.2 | 8.84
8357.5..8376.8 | 8.5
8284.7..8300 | 8.29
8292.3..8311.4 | 8.4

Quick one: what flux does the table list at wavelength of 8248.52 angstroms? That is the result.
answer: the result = 8.671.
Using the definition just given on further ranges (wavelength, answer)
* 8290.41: 8.393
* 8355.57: 7.937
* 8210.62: 8.813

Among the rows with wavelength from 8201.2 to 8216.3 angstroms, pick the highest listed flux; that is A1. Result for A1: 8.813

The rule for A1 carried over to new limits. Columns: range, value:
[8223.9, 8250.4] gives 8.781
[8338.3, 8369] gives 9.26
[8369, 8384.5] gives 8.328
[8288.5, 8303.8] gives 8.921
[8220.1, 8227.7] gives 8.525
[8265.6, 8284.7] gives 9.081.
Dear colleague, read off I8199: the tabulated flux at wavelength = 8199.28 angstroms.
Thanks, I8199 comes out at 8.636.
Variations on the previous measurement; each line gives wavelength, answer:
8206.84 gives 8.722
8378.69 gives 8.203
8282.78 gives 8.399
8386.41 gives 7.657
